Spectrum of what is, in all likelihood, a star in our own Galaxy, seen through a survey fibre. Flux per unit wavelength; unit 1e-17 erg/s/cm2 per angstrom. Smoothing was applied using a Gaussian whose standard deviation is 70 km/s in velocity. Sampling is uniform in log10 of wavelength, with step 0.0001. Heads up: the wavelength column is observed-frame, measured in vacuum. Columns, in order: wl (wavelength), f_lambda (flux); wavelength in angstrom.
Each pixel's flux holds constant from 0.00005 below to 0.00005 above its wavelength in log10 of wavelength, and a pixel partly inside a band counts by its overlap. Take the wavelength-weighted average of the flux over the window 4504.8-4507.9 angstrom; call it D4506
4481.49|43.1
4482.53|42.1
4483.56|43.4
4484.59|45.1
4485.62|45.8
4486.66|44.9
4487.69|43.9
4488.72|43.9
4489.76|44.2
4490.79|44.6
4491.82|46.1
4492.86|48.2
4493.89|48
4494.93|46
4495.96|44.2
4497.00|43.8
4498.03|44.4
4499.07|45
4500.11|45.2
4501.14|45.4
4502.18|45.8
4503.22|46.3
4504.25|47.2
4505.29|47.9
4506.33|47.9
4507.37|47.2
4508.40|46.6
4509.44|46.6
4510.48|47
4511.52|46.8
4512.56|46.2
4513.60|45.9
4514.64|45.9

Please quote 47.7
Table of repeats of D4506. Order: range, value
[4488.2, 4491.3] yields 44.2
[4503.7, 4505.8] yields 47.6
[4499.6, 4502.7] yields 45.5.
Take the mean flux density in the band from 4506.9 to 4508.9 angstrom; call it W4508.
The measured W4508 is 47.1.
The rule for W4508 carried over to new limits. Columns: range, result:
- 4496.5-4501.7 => 44.8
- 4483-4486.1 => 44.8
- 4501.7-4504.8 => 46.5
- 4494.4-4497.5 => 44.6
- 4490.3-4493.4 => 46.4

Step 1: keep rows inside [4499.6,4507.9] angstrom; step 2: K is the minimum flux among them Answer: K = 45.2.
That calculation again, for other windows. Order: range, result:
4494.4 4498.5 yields 43.8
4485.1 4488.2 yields 43.9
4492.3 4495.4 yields 46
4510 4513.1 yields 46.2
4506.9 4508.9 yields 46.6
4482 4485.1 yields 42.1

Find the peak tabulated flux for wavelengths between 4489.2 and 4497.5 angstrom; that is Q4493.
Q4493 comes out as 48.2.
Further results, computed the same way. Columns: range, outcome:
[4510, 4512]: 47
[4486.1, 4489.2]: 44.9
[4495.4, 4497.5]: 44.2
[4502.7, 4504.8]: 47.2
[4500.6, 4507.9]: 47.9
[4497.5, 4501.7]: 45.4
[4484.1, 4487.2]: 45.8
